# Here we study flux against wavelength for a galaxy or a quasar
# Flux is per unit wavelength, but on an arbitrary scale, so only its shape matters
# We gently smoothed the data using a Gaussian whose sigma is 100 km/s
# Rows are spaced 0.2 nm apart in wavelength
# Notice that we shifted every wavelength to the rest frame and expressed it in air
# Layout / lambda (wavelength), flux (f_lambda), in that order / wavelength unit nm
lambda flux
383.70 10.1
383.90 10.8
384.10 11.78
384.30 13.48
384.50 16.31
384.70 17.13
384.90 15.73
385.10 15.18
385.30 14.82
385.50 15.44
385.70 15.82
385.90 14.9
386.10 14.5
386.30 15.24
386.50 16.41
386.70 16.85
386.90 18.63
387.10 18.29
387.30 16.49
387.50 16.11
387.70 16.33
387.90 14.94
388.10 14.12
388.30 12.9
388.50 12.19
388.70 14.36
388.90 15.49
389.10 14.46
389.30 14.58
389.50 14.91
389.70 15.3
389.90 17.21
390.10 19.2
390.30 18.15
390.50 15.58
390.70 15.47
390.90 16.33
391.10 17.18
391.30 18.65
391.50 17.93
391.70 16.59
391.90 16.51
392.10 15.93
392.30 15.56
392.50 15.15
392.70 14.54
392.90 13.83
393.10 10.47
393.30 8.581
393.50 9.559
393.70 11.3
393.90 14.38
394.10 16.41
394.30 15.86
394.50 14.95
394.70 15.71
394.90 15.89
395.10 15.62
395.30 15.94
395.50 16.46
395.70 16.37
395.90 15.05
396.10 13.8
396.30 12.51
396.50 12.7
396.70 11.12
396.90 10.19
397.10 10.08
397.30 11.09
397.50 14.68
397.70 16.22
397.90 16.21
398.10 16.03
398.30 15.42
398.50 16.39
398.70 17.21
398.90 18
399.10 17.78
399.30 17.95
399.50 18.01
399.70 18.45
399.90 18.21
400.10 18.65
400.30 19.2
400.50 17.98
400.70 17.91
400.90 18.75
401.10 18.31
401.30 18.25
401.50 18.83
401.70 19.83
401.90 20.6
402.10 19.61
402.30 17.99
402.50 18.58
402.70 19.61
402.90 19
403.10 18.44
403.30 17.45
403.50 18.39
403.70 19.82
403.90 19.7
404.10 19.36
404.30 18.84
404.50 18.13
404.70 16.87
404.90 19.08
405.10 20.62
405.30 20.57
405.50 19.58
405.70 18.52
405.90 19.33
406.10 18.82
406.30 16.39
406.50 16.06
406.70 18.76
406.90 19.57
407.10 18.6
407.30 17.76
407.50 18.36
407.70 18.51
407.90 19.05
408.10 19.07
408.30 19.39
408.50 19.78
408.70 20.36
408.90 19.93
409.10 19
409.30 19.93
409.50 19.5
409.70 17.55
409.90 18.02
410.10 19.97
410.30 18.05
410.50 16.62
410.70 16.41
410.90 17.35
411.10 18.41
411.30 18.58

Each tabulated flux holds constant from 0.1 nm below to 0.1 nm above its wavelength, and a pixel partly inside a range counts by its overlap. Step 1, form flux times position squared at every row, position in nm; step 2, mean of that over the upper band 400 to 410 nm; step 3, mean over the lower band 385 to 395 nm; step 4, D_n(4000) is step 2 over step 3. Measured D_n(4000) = 1.3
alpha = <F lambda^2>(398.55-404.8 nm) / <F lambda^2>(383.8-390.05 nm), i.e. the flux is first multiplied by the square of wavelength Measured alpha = 1.3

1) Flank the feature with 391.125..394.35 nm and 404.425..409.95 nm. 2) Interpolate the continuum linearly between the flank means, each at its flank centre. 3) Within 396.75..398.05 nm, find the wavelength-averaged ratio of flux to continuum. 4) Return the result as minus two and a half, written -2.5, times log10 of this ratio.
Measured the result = 0.21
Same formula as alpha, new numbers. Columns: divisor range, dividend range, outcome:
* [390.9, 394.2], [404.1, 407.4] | 1.36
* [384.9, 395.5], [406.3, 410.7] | 1.33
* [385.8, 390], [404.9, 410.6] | 1.35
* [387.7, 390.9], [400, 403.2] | 1.31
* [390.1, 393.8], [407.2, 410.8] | 1.36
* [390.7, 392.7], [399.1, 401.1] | 1.16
